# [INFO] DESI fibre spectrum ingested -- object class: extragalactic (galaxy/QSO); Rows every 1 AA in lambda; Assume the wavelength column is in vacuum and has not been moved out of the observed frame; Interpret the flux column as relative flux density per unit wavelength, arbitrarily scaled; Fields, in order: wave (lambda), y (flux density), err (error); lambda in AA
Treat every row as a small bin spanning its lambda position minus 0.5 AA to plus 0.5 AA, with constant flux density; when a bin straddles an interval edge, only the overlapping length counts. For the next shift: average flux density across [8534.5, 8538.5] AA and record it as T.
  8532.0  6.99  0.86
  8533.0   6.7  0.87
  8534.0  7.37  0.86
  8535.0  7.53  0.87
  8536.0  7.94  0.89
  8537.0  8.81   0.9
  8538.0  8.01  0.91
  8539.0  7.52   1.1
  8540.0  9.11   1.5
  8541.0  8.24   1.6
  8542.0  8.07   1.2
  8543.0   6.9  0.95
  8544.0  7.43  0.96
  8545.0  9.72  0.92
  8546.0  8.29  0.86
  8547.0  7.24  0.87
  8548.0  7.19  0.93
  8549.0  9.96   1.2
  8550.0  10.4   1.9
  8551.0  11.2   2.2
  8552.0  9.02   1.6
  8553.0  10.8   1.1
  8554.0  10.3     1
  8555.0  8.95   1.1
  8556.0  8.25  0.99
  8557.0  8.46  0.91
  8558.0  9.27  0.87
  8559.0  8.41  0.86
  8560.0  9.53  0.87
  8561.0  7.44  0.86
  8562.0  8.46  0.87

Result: 8.07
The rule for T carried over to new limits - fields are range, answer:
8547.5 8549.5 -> 8.58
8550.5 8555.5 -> 10.1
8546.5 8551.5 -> 9.2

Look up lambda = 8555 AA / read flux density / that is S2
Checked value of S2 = 8.95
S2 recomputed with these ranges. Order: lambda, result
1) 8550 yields 10.4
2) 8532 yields 6.99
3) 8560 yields 9.53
